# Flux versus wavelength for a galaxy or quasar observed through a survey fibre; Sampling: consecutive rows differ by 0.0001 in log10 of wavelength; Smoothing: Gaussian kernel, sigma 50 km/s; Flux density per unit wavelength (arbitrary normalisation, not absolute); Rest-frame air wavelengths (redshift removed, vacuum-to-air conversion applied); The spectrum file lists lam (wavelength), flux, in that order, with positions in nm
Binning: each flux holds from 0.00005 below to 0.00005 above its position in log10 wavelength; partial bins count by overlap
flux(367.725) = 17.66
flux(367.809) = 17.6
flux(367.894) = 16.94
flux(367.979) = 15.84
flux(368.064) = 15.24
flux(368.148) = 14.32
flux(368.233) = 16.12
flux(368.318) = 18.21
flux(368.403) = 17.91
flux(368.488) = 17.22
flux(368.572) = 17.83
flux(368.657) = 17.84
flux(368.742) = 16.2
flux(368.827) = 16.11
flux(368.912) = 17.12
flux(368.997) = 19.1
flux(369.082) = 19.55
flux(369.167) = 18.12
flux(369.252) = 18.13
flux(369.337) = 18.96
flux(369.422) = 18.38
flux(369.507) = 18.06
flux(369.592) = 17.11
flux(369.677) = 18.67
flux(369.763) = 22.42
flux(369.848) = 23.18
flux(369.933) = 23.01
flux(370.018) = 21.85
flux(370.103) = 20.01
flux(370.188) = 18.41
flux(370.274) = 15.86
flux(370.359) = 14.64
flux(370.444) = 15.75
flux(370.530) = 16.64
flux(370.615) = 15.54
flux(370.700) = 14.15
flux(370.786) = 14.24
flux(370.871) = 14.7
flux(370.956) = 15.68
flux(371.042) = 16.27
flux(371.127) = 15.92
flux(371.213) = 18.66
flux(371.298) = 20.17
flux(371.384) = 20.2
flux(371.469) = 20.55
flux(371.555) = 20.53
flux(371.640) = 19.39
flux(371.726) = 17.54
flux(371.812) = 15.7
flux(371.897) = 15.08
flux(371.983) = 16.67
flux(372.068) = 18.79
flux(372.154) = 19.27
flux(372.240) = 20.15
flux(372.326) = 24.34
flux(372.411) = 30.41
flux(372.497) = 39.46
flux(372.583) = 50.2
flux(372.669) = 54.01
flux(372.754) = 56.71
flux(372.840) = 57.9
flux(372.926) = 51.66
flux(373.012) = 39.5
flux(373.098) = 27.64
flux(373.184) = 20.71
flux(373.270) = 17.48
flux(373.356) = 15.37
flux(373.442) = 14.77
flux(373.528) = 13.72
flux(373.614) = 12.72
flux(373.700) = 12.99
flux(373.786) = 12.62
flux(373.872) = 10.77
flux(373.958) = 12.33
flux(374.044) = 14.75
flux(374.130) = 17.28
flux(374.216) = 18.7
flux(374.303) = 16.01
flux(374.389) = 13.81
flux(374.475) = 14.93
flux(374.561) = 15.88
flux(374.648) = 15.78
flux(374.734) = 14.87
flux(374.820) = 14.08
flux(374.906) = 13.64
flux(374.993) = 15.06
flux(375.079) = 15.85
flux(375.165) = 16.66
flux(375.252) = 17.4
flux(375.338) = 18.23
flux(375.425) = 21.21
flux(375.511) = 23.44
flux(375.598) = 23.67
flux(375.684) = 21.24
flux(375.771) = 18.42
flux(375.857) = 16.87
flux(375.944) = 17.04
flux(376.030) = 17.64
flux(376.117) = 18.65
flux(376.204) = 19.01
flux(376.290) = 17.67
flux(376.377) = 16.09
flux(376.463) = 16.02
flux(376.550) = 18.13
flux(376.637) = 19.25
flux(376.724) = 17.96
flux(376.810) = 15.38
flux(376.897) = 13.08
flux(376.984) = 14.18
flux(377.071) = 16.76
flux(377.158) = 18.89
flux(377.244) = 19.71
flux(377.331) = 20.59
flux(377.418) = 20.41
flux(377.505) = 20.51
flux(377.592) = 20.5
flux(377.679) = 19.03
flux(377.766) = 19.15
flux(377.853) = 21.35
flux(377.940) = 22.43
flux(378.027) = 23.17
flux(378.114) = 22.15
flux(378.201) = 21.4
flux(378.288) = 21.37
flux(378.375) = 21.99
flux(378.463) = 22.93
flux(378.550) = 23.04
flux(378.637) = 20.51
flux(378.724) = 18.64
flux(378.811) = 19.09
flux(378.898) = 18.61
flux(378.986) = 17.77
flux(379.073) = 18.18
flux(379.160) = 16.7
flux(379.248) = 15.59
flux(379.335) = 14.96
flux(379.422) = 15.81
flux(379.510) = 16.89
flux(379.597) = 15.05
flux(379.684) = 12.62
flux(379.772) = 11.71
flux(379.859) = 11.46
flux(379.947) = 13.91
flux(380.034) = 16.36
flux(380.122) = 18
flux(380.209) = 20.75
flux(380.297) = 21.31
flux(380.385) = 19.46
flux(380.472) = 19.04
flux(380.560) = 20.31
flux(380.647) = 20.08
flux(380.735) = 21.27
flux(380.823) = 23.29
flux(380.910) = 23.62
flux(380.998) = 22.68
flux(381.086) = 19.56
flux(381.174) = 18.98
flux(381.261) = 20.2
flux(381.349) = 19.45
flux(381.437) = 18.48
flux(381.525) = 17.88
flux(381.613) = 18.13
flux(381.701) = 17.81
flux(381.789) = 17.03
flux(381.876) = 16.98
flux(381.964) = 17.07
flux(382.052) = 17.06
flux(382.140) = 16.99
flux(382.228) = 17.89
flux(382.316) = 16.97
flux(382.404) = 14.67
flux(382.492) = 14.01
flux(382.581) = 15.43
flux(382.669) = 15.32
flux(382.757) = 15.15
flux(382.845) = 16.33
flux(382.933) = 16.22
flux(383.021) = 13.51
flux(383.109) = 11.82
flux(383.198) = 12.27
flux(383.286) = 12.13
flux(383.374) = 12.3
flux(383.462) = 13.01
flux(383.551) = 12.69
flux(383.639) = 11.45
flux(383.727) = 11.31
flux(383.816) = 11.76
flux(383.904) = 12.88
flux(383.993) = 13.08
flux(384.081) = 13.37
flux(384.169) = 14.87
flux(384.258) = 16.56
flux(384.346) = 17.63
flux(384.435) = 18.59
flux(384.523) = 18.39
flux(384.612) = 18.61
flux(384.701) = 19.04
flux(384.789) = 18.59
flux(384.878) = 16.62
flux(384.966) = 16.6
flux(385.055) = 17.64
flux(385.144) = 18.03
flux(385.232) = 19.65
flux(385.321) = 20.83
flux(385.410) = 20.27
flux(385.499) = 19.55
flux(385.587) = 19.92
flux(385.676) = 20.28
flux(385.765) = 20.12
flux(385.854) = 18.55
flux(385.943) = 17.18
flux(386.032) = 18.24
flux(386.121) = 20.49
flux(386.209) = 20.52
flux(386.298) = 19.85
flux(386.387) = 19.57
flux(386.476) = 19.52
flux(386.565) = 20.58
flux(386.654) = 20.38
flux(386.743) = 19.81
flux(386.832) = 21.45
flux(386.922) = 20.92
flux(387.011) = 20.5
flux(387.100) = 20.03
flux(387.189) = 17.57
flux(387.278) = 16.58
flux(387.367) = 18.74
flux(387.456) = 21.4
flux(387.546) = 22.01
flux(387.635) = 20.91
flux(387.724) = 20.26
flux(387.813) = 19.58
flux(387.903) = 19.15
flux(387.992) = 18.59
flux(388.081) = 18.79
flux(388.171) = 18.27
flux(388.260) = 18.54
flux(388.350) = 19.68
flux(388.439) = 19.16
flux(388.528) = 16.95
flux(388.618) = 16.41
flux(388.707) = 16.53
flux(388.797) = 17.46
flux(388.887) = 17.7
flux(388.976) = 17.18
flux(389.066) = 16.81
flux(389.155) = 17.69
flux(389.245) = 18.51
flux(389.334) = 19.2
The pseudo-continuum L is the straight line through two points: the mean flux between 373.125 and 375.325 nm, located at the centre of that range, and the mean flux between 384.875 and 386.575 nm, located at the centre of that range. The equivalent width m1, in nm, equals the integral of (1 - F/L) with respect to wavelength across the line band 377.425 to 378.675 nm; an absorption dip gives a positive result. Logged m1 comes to -0.36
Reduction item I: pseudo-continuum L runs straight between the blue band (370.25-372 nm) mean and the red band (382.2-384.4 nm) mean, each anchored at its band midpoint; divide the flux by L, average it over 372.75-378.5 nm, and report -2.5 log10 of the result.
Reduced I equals -0.23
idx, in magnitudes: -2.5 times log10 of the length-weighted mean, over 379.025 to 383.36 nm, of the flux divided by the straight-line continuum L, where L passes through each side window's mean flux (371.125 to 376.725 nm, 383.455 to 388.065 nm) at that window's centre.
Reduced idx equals 0.137 mag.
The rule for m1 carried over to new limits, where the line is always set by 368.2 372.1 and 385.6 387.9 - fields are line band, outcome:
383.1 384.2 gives 0.39 nm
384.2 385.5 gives 0.08 nm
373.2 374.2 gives 0.21 nm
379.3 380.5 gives 0.18 nm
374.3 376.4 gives 0.13 nm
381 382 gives 0.03 nm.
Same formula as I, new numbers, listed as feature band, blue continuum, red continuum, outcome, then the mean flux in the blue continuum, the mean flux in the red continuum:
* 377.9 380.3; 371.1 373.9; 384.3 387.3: 0.212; 25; 19.2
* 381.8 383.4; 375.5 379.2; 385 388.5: 0.266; 19.2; 19.5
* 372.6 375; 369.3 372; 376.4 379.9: -0.231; 17.9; 18.3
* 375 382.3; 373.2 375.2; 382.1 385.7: -0.210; 14.9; 15.9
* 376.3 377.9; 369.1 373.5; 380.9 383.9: 0.061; 22.9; 15.9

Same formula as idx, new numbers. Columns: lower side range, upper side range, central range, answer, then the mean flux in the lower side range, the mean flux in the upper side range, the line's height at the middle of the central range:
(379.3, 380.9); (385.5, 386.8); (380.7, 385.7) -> 0.11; 17.5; 19.7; 18.6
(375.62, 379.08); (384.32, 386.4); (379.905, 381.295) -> -0.05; 19.2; 19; 19.1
